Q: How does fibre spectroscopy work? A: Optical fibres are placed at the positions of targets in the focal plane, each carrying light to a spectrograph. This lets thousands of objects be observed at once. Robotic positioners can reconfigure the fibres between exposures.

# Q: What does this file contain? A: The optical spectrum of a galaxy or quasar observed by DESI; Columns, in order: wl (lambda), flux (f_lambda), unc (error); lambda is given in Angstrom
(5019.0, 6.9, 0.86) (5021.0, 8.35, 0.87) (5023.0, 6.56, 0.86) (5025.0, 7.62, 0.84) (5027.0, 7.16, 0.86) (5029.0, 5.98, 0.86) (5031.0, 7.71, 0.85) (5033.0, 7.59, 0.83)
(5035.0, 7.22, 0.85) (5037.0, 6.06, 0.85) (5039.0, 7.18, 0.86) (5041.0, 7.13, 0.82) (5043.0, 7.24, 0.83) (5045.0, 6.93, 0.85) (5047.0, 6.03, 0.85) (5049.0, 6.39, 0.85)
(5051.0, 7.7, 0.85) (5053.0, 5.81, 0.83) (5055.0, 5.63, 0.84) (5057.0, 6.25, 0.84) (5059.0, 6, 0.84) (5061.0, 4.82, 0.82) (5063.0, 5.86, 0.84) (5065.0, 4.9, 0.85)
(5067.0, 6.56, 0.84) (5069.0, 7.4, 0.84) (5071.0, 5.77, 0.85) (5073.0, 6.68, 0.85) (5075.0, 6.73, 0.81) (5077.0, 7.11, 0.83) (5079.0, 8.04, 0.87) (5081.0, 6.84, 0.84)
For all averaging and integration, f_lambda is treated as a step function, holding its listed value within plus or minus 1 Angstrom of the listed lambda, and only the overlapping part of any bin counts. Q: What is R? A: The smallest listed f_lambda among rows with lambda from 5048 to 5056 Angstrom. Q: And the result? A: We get 5.63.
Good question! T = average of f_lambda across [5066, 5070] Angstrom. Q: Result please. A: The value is 6.98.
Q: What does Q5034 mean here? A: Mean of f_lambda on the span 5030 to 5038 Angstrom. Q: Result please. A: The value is 7.14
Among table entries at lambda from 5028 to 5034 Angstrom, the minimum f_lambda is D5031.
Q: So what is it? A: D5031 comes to 5.98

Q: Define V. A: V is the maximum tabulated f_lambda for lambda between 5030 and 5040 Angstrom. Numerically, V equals 7.71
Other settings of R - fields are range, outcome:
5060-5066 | 4.82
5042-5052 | 6.03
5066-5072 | 5.77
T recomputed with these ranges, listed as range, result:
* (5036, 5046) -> 6.91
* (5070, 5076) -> 6.39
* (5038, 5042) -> 7.15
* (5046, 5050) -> 6.21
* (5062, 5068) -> 5.77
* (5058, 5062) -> 5.41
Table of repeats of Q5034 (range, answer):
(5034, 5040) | 6.82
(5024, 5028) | 7.39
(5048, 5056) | 6.38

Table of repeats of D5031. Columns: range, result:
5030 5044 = 6.06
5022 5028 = 6.56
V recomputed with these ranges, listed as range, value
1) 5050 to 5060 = 7.7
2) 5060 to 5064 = 5.86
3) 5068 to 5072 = 7.4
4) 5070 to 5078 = 7.11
